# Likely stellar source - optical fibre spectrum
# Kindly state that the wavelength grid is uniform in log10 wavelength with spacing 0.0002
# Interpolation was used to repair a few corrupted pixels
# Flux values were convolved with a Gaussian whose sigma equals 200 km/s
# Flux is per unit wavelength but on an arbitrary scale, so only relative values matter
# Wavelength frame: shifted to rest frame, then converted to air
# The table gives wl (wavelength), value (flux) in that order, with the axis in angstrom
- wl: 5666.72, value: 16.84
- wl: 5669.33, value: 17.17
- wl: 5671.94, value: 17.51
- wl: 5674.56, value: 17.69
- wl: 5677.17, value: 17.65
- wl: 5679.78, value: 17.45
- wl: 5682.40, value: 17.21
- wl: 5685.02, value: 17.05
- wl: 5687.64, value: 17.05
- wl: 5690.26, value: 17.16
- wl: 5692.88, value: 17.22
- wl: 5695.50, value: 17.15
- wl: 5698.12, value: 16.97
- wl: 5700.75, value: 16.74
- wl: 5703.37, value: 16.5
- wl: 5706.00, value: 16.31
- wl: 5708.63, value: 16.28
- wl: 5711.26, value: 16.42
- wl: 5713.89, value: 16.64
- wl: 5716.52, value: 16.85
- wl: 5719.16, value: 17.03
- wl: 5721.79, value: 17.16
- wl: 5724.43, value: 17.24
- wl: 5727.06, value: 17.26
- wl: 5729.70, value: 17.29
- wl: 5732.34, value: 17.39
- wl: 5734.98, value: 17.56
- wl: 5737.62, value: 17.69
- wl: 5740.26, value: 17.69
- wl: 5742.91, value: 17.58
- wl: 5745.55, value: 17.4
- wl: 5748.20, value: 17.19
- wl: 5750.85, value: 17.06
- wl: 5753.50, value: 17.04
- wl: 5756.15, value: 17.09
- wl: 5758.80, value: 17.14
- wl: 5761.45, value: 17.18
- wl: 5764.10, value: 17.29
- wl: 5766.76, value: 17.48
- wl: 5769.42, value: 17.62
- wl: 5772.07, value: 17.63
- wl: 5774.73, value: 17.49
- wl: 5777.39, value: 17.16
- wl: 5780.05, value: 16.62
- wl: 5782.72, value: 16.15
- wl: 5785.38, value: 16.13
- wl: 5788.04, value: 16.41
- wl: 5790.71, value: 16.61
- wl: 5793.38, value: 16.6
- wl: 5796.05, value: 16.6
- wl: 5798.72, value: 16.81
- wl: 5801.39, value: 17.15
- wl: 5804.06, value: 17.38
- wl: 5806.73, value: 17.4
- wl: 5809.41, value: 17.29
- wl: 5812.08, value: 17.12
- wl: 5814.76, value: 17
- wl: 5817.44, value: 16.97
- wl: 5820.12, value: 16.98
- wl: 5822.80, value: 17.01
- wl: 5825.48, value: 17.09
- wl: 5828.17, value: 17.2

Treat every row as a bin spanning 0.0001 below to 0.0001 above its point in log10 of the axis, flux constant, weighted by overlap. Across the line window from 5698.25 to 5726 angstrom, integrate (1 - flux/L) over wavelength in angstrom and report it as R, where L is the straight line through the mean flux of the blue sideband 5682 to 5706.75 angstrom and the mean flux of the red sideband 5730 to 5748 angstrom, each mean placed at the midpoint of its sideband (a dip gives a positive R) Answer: 0.70 angstrom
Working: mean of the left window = 16.9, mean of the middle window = 16.7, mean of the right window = 17.5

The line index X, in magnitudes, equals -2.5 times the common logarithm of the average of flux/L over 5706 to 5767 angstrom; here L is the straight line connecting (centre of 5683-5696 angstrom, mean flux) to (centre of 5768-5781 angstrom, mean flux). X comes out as 0.01 mag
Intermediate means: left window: 17.1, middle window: 17.1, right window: 17.3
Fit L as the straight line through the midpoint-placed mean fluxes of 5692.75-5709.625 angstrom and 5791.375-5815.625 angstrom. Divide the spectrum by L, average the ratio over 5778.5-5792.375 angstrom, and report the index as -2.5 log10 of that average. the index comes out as 0.038 mag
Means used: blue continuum 16.7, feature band 16.4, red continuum 17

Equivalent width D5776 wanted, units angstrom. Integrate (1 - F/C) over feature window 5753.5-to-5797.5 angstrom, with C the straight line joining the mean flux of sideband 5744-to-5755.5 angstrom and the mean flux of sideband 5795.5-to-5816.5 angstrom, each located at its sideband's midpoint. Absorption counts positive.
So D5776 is 0.5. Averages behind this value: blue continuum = 17.2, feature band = 17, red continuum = 17.1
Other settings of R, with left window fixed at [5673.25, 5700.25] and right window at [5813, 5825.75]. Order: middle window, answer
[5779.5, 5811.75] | 0.51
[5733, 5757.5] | -0.33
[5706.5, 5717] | 0.42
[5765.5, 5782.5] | -0.17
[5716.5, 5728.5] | 0.03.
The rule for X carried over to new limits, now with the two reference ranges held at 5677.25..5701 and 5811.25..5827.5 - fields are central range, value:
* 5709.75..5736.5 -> 0.002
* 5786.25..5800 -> 0.030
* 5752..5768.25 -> -0.008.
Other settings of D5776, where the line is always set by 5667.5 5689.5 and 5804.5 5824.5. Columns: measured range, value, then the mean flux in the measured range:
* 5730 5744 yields -0.3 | 17.6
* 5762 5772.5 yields -0.2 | 17.5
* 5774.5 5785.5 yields 0.3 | 16.7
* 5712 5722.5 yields 0.2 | 16.9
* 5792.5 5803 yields 0.2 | 16.8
